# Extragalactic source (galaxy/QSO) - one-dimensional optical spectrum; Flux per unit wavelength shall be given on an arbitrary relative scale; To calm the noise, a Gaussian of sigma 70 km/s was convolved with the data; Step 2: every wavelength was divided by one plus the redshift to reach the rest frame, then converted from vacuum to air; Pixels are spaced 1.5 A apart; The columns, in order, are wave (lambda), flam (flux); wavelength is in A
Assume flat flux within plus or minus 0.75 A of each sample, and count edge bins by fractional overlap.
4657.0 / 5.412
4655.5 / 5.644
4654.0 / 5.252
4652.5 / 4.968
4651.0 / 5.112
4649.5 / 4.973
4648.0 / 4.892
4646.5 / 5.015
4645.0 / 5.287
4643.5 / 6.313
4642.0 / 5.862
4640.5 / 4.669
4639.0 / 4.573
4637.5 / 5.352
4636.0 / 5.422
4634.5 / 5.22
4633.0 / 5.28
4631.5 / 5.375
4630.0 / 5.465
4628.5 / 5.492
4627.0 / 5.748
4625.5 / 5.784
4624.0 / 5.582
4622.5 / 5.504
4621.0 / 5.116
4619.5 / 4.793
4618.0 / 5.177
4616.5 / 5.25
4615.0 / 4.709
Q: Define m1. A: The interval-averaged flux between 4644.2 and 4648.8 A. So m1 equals 5.08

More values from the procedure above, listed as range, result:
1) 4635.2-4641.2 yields 5.01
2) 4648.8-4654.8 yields 5.08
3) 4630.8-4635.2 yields 5.29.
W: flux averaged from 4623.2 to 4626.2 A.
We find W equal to 5.68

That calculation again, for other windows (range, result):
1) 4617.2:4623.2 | 5.15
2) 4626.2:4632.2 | 5.52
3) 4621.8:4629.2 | 5.62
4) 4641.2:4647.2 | 5.62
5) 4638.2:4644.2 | 5.35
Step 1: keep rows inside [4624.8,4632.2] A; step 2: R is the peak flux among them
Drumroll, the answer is 5.784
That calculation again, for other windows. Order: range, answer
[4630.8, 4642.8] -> 5.862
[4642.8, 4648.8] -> 6.313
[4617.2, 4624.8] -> 5.582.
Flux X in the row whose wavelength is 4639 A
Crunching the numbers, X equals 4.573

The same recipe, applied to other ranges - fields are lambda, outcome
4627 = 5.748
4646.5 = 5.015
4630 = 5.465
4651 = 5.112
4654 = 5.252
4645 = 5.287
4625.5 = 5.784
